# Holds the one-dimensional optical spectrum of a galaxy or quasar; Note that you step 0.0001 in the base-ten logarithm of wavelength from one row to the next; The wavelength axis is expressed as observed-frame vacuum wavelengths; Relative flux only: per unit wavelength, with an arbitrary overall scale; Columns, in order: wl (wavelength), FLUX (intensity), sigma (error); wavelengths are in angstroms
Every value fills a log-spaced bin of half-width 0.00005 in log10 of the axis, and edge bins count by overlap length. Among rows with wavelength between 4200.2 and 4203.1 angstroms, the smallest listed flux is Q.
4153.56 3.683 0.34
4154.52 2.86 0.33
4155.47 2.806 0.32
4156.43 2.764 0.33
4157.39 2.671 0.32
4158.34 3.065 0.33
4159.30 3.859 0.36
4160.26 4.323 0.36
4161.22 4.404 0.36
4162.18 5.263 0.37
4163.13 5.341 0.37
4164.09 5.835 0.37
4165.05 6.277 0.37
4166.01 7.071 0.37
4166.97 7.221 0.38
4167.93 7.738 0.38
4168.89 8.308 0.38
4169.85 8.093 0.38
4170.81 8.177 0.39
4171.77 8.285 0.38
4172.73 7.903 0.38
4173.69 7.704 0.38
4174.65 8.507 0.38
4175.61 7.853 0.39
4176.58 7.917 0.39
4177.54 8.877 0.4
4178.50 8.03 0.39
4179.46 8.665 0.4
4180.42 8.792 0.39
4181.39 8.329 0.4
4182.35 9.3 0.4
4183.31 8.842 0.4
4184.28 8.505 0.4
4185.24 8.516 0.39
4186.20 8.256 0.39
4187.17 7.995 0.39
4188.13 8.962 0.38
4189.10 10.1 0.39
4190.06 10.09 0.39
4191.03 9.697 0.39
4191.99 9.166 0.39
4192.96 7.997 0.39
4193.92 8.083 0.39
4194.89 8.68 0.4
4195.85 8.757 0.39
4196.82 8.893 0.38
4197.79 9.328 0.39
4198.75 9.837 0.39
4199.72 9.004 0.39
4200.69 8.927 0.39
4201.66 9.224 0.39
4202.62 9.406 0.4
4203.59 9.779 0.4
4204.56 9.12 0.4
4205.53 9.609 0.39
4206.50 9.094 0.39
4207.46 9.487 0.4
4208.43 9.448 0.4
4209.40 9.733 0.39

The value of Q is 8.927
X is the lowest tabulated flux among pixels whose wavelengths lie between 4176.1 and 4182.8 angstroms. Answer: 7.917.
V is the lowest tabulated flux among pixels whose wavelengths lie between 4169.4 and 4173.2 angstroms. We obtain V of 7.903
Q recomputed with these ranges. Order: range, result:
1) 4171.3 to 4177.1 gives 7.704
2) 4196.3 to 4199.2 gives 8.893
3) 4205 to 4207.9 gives 9.094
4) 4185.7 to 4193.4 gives 7.995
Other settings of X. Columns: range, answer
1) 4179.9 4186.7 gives 8.256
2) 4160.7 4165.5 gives 4.404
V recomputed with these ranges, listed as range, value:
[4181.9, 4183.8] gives 8.842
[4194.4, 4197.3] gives 8.68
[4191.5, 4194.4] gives 7.997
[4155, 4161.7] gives 2.671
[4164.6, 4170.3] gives 6.277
